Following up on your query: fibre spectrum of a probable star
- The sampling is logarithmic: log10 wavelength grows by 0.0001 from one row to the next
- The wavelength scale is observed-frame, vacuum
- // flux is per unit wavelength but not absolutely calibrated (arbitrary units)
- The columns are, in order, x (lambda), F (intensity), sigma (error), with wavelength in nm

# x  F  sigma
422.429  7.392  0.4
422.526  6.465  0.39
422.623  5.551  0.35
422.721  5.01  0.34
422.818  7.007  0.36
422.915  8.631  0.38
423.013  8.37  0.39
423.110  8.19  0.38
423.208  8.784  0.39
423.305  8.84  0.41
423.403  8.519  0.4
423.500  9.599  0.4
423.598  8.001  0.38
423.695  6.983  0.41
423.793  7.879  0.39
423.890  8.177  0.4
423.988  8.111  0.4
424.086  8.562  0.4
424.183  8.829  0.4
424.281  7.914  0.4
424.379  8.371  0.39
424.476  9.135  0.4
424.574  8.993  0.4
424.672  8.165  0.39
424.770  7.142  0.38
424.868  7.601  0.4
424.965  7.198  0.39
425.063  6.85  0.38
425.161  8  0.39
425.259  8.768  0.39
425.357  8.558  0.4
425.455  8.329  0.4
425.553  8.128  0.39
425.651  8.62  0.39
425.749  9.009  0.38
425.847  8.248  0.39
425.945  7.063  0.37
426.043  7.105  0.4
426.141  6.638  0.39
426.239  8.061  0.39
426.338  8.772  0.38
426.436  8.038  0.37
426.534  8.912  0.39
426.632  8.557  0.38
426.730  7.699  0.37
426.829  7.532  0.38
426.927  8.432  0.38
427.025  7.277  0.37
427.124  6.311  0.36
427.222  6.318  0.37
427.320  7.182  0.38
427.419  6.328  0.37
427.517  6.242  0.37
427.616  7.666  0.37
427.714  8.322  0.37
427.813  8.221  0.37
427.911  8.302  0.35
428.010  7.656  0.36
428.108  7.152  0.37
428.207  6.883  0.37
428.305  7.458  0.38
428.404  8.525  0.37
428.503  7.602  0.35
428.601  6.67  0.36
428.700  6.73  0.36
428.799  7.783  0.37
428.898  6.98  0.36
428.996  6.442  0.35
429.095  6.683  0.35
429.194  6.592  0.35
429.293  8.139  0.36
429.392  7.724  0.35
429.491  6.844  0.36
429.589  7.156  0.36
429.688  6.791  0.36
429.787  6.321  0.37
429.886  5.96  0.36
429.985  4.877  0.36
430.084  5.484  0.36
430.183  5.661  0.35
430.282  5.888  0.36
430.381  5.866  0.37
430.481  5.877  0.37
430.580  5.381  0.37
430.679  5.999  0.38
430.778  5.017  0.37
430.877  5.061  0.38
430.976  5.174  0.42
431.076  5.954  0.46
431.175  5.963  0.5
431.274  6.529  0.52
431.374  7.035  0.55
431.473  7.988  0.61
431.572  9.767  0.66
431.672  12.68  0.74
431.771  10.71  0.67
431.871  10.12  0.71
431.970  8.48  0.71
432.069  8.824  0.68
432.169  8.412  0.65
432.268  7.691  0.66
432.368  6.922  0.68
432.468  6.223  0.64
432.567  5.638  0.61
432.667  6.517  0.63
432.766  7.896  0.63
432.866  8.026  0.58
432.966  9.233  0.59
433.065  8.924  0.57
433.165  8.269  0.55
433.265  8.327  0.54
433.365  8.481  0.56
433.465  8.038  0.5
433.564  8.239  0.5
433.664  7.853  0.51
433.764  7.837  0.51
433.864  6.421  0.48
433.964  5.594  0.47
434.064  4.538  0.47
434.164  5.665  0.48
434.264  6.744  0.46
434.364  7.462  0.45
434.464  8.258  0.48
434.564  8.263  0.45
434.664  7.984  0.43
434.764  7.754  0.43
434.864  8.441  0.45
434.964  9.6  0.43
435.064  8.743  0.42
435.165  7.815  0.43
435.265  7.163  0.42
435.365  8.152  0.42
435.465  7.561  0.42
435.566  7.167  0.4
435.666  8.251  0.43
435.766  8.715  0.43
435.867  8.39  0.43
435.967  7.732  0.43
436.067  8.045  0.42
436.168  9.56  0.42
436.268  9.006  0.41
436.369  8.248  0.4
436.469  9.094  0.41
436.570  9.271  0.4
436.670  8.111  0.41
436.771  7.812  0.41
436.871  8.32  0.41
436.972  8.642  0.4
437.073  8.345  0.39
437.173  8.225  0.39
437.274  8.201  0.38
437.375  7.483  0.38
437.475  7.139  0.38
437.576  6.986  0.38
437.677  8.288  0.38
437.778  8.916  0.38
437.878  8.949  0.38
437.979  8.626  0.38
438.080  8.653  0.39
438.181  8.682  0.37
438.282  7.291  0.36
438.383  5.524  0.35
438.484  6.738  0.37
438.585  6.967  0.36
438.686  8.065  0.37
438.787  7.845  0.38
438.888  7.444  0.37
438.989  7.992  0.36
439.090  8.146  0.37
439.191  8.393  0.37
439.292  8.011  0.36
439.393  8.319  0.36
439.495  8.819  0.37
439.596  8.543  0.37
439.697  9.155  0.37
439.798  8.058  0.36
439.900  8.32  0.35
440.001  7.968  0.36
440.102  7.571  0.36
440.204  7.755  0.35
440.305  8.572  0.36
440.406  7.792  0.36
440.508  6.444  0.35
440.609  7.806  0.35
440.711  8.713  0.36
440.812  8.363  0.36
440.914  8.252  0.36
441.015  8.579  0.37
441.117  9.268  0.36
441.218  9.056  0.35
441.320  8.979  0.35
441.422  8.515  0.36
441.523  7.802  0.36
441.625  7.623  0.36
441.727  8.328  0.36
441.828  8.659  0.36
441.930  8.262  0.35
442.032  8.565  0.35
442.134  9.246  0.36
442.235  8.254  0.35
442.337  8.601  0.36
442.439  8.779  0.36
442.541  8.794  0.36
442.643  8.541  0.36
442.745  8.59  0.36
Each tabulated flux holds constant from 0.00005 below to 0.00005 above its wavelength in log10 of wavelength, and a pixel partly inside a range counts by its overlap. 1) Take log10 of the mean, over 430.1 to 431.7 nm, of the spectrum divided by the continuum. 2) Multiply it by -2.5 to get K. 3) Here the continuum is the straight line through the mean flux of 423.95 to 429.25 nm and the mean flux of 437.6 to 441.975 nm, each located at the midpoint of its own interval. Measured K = 0.20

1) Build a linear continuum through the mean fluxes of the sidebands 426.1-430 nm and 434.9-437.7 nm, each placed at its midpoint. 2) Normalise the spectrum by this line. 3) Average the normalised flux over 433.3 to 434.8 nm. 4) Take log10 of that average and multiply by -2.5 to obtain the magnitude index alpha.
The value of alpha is 0.10 mag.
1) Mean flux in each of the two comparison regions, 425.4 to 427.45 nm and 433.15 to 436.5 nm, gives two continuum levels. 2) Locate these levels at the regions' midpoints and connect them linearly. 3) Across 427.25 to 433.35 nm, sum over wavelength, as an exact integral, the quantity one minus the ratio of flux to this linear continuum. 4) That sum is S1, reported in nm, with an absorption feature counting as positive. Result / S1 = 0.446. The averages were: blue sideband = 7.75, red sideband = 7.85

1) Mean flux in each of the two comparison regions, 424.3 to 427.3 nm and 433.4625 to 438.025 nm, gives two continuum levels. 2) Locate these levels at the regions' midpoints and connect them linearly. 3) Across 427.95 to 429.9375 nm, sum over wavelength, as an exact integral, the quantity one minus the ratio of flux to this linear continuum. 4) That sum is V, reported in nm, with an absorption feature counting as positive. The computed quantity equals 0.21 nm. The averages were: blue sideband 7.92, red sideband 7.95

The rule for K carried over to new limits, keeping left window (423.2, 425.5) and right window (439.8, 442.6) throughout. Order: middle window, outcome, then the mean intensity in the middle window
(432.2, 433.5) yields 0.08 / 7.71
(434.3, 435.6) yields 0.03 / 8.02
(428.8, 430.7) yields 0.28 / 6.39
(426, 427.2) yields 0.07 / 7.75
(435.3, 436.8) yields -0.01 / 8.34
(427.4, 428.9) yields 0.11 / 7.44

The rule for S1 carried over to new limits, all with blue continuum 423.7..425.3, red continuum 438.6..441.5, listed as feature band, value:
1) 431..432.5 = -0.009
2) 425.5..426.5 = 0.013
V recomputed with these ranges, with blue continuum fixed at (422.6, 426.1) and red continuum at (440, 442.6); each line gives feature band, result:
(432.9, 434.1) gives 0.074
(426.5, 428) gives 0.099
